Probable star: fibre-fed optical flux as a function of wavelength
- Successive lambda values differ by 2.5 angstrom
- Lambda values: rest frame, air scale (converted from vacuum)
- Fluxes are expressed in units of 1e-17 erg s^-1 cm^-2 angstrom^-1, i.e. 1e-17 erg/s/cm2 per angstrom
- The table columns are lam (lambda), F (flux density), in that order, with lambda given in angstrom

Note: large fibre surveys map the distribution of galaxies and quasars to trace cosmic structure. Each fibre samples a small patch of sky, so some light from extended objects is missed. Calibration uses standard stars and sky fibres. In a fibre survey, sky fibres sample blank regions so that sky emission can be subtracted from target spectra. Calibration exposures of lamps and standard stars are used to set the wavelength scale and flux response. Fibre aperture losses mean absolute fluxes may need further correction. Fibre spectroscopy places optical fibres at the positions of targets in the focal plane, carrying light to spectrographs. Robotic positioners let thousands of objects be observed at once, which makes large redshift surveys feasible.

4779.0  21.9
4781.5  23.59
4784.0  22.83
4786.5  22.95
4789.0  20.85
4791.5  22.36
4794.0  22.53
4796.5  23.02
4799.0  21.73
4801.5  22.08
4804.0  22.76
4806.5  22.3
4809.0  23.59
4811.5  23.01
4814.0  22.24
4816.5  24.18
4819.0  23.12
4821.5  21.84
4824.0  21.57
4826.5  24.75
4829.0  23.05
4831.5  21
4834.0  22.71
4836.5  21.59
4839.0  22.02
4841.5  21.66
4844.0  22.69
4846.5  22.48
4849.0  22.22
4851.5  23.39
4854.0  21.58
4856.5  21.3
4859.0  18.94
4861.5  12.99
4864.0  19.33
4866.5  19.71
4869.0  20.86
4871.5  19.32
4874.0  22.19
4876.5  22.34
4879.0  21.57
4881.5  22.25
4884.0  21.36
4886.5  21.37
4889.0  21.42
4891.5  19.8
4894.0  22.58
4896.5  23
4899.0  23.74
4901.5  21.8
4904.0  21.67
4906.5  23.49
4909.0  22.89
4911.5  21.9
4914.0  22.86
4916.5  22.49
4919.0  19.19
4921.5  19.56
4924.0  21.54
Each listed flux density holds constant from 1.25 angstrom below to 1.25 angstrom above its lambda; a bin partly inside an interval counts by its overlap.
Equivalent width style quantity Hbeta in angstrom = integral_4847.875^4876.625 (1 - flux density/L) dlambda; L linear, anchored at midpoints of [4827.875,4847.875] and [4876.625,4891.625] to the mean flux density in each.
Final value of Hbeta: 2.0 angstrom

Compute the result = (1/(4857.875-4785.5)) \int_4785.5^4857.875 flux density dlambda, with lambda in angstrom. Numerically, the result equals 22.4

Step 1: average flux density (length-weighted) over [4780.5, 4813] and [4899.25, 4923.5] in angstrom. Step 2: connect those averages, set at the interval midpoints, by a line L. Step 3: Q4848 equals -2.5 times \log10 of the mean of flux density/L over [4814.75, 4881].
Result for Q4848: 0.04 mag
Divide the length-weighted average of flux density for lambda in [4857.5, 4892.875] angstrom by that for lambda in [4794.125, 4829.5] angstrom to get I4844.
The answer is 0.89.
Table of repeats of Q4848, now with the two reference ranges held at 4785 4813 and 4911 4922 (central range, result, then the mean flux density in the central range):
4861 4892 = 0.06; 20.5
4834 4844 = 0.00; 22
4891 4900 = -0.05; 22.4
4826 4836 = -0.02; 22.6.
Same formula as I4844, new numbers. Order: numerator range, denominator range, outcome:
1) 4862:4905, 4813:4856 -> 0.95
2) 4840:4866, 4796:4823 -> 0.91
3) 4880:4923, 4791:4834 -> 0.96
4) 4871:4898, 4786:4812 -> 0.96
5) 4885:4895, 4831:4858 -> 0.96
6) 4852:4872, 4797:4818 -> 0.85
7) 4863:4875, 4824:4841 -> 0.90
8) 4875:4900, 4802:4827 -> 0.96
